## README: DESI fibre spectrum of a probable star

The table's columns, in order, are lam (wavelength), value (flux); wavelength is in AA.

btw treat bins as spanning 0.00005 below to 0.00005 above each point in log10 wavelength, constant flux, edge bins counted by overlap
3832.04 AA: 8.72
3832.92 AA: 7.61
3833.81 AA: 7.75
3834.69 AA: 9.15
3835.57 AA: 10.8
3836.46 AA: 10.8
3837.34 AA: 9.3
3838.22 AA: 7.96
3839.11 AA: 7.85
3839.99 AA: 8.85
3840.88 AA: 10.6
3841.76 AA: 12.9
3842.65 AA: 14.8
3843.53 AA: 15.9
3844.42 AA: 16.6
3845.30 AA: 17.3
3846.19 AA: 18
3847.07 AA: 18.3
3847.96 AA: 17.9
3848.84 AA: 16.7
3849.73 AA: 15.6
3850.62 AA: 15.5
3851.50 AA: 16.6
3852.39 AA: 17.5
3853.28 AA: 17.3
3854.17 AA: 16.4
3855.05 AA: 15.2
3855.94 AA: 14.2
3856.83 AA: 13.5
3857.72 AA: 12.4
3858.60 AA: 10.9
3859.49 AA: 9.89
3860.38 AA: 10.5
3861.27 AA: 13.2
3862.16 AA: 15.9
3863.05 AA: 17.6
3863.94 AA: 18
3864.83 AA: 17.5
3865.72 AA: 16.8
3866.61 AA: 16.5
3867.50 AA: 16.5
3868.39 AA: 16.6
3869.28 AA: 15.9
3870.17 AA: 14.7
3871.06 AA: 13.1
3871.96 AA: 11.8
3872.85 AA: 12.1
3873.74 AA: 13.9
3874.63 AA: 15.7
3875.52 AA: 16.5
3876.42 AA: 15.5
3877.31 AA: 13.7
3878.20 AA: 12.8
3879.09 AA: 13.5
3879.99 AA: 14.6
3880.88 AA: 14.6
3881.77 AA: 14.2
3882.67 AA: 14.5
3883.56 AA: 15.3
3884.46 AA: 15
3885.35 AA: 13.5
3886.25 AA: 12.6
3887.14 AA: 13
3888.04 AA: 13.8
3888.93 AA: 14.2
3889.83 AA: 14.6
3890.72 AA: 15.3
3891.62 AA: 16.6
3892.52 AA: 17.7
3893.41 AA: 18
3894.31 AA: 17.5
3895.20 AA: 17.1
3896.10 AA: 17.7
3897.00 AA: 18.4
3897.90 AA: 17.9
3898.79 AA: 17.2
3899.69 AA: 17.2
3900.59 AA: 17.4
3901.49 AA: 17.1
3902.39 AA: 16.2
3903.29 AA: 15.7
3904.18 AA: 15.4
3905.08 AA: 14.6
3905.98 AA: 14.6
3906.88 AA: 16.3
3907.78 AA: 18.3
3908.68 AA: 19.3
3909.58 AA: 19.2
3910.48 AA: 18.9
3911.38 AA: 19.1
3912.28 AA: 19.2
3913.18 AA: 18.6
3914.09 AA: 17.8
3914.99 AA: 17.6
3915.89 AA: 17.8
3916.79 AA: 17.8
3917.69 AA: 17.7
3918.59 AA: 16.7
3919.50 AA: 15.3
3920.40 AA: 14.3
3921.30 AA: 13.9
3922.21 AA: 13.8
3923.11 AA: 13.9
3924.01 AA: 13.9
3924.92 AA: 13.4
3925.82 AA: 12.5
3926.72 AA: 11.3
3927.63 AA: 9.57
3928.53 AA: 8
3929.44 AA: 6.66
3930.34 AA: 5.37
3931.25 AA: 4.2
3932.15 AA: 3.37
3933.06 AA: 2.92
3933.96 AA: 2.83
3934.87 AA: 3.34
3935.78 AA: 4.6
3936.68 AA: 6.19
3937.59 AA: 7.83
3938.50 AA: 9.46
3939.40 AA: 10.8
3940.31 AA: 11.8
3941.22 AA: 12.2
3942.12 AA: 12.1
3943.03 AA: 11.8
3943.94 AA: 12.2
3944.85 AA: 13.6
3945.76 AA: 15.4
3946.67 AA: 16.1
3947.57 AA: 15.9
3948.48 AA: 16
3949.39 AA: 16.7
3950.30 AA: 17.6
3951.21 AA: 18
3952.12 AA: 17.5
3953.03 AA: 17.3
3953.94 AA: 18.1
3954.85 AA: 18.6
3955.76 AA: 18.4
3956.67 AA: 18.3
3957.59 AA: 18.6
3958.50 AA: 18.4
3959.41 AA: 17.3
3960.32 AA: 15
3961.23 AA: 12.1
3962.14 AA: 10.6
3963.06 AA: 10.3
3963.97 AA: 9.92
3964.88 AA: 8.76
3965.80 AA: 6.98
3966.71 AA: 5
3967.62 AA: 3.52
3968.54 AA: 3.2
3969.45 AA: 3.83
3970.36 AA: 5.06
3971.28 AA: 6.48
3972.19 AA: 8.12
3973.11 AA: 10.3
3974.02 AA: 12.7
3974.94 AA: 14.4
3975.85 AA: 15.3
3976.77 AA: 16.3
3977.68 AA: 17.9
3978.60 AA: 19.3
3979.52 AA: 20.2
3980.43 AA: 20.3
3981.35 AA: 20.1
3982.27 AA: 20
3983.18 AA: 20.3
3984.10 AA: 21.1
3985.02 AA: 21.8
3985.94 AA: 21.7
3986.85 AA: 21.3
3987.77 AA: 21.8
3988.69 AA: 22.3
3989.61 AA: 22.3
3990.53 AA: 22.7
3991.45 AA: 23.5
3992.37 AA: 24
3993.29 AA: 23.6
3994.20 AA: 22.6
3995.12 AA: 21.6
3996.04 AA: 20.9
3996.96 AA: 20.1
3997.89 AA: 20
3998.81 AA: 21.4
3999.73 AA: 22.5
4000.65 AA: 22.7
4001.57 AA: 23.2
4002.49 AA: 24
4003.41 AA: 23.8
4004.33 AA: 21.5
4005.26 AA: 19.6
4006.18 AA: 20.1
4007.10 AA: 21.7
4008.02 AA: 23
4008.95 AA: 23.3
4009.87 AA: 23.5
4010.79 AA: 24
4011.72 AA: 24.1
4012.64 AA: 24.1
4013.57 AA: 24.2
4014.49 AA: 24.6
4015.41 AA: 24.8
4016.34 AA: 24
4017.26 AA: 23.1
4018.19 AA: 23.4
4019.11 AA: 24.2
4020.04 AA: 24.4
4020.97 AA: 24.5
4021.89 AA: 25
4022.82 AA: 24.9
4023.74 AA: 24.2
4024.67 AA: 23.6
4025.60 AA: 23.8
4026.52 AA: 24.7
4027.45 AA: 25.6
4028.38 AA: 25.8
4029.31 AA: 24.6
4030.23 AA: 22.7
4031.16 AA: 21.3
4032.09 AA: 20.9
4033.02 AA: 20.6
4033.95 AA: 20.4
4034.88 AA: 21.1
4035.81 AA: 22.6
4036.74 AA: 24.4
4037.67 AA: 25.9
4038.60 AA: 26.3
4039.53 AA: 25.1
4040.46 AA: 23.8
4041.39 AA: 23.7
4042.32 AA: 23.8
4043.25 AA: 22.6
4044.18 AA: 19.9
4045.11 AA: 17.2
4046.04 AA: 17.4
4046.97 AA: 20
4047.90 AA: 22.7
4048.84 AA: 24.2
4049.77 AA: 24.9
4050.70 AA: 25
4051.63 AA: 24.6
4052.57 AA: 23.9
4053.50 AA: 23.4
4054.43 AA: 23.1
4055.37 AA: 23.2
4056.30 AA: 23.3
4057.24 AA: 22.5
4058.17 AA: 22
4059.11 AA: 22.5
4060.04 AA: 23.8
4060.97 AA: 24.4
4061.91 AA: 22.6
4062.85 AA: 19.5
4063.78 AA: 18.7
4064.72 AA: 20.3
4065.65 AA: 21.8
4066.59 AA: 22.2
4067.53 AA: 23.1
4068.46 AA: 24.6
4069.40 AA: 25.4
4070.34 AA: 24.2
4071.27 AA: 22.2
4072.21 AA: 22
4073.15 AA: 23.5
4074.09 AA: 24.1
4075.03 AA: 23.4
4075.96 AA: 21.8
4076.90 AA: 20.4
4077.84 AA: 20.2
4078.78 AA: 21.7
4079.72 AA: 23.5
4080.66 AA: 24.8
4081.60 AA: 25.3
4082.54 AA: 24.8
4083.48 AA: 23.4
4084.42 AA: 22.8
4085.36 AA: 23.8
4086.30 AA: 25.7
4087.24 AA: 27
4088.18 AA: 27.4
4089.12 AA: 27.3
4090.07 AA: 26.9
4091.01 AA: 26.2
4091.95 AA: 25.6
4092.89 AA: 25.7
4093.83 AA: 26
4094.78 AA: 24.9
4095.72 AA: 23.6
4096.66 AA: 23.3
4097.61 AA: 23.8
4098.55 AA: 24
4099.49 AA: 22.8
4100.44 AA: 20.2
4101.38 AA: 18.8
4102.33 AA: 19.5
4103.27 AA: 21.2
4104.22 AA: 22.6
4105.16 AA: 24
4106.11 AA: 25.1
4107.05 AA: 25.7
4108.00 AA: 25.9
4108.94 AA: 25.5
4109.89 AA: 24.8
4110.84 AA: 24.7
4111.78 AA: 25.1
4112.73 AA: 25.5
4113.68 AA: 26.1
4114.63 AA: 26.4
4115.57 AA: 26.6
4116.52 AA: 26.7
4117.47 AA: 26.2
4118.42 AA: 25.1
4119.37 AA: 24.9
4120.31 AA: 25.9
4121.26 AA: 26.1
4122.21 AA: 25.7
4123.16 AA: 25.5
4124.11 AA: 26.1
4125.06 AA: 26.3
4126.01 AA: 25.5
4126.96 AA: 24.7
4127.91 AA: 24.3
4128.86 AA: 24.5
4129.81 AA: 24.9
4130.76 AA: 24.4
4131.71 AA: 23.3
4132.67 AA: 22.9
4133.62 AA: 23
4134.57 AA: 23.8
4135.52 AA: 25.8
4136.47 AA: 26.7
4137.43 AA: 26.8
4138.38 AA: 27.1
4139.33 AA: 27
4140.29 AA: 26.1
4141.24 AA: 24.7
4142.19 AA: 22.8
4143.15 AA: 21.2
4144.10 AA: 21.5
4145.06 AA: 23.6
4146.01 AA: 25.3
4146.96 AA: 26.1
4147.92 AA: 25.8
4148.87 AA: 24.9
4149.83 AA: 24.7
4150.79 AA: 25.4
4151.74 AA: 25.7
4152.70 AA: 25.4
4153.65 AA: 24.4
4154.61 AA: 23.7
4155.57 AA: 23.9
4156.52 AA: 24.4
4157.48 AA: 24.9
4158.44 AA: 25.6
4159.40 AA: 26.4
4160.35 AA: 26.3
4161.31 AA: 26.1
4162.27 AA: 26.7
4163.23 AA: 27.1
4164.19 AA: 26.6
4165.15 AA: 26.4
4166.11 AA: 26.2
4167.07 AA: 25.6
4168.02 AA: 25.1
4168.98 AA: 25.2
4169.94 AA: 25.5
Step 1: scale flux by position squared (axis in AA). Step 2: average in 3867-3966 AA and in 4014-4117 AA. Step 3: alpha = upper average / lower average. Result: 1.79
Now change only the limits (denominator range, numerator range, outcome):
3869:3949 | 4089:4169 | 2.00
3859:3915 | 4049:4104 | 1.63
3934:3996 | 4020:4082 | 1.60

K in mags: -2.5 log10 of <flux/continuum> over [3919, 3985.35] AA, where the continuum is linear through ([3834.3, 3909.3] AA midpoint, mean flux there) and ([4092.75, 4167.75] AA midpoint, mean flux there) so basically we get 0.40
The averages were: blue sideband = 14.9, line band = 12.6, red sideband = 24.8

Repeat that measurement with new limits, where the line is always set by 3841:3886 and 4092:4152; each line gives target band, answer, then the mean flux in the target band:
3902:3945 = 0.322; 12.7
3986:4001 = -0.114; 22.1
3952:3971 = 0.468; 12.1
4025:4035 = -0.084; 22.9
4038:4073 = -0.027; 22.7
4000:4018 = -0.133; 23.1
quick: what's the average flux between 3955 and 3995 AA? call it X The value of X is 15.8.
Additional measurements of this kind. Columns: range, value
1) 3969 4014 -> 19.8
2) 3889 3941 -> 13.8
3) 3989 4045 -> 23.1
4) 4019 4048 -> 23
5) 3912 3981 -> 12.6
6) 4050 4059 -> 23.4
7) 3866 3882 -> 14.6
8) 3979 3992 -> 21.4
